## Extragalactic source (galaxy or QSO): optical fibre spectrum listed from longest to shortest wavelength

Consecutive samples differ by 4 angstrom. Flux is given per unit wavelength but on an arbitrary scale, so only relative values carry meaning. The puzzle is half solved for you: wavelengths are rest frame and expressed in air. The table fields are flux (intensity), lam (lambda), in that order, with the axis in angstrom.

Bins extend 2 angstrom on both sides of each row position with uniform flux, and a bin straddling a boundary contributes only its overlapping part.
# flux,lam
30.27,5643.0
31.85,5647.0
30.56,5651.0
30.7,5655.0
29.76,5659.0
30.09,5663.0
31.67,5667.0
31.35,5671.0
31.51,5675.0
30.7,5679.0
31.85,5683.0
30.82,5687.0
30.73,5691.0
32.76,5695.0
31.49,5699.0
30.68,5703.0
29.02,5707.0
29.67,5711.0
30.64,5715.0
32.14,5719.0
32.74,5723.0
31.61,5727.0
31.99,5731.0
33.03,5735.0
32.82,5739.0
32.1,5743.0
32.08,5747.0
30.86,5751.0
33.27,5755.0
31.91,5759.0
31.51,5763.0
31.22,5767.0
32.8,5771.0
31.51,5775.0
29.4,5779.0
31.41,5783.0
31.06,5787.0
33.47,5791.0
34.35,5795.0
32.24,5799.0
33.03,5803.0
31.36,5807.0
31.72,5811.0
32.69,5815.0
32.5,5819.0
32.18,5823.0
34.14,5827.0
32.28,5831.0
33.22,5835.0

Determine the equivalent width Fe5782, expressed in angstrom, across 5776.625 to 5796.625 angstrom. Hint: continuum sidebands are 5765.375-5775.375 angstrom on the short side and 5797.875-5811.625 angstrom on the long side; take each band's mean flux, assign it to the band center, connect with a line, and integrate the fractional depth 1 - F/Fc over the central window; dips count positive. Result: 0.1 angstrom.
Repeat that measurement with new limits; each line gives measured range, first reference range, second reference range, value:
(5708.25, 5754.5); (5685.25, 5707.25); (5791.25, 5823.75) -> -0.4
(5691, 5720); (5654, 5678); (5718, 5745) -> 0.8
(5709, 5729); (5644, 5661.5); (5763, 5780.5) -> -0.2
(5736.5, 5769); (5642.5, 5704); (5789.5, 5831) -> 0.0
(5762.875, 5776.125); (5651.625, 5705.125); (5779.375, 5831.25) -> 0.1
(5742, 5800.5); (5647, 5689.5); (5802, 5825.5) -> -0.1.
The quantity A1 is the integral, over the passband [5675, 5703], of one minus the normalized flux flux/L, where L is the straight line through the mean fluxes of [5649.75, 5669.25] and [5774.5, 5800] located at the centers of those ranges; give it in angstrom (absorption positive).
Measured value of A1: -0.4 angstrom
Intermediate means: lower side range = 30.6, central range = 31.3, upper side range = 31.9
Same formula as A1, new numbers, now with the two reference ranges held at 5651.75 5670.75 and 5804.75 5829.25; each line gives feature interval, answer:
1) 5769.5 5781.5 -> 0.3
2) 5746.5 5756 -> -0.1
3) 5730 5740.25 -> -0.4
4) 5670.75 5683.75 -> -0.2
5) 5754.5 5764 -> -0.1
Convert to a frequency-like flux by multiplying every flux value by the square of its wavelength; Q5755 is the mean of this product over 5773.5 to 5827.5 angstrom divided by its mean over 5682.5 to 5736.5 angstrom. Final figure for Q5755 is 1.1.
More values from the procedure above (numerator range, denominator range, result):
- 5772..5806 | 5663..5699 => 1.06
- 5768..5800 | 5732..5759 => 1.00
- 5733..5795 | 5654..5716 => 1.07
